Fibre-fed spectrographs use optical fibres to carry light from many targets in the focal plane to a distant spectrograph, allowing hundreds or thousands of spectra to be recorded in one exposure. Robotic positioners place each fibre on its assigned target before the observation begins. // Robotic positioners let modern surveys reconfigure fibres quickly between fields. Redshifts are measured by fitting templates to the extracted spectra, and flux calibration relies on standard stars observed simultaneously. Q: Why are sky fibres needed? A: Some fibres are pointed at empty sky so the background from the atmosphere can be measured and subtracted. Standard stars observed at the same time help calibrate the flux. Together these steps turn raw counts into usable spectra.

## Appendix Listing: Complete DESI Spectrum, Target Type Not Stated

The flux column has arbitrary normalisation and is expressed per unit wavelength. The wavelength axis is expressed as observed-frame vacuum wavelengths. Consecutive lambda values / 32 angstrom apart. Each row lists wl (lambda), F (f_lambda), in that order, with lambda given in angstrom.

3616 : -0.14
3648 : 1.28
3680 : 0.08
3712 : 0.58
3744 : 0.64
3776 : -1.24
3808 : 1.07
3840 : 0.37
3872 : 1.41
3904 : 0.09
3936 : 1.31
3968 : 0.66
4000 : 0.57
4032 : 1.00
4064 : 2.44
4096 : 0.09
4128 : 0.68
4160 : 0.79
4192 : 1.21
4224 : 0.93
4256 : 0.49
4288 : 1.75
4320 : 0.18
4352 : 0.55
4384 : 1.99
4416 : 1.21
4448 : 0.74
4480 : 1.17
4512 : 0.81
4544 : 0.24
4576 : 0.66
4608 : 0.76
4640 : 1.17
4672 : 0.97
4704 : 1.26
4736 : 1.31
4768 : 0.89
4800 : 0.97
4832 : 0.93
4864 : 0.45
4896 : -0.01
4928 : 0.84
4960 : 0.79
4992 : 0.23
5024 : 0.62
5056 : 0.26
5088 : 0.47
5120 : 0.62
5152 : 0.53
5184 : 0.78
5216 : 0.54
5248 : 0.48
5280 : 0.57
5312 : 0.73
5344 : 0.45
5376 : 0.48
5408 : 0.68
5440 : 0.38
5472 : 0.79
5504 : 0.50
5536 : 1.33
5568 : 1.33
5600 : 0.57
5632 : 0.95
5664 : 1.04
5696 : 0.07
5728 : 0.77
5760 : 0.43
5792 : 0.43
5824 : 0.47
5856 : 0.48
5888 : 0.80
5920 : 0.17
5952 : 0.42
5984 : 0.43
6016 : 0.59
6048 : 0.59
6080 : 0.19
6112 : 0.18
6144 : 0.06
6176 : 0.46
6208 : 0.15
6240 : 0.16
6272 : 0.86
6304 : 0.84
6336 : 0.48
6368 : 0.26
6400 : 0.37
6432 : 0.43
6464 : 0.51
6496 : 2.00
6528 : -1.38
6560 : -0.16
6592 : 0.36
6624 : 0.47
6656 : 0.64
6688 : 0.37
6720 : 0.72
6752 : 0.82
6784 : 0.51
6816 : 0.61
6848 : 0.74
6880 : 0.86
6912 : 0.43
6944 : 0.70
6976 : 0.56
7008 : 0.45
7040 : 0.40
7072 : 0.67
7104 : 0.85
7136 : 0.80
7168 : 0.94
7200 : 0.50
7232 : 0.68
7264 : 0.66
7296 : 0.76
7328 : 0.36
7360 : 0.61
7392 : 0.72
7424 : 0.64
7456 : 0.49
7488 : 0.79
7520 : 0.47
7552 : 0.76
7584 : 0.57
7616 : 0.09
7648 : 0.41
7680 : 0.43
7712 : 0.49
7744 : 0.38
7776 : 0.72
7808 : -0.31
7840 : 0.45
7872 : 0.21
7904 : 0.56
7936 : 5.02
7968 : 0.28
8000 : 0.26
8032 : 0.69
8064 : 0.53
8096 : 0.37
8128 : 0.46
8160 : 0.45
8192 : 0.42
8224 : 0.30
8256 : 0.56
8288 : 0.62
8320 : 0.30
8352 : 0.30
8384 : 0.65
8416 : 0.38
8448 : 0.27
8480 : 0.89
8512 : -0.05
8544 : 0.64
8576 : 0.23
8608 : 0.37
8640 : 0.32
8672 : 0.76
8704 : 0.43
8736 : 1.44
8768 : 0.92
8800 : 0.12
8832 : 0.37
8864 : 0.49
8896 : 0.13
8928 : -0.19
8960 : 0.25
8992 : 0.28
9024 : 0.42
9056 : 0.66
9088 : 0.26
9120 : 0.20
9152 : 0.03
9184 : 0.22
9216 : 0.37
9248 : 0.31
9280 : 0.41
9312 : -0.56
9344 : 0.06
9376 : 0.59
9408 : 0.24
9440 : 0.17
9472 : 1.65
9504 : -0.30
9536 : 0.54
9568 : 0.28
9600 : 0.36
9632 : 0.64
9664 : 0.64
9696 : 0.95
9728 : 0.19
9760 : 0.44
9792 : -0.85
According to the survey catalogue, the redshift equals 0.745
